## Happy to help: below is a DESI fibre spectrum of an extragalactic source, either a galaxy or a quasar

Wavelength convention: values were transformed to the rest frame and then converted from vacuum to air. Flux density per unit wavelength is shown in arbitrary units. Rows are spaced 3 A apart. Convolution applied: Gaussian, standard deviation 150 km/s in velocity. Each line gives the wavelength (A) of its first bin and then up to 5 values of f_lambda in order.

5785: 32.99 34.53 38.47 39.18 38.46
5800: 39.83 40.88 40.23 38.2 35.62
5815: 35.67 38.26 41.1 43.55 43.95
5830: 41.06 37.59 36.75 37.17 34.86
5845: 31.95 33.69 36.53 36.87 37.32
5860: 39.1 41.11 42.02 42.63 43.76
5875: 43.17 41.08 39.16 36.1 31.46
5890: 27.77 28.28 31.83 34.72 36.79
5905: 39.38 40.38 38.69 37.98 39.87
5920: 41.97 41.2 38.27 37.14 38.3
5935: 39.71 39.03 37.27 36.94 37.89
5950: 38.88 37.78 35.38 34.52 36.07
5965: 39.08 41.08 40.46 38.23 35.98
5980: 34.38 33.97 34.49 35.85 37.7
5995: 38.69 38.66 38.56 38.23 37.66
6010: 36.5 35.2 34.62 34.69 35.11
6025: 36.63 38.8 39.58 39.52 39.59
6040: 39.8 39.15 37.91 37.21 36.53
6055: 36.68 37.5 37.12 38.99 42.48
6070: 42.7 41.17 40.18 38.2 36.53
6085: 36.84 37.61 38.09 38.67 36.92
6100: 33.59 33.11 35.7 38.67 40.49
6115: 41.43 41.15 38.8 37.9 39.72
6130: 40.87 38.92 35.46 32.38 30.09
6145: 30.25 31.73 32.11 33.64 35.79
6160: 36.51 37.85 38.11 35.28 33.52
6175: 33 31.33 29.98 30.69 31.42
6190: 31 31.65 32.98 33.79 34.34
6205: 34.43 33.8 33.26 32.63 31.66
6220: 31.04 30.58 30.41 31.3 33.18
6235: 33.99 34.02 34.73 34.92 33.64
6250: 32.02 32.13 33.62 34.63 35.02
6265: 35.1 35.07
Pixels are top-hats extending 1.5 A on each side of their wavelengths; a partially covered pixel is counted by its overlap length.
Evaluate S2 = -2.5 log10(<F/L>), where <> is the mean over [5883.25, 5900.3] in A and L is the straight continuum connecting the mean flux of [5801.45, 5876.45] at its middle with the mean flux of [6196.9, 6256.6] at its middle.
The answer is 0.21 mag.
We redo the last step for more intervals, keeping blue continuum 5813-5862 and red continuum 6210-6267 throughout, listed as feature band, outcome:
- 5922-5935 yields -0.06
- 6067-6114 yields -0.10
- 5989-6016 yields -0.04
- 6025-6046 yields -0.11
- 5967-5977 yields -0.09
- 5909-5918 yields -0.06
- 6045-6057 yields -0.05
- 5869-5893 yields 0.00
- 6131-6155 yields 0.03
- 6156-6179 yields -0.04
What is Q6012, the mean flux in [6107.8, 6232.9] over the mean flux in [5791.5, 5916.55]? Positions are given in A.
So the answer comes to 0.9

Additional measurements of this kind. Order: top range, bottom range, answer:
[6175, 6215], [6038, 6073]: 0.83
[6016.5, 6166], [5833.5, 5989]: 1.00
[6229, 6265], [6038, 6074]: 0.87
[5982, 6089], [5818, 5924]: 0.99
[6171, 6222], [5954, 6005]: 0.87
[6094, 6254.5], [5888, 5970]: 0.92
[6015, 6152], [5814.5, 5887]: 0.96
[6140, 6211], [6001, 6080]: 0.87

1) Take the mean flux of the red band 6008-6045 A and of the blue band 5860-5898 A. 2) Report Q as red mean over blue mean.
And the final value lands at 1.00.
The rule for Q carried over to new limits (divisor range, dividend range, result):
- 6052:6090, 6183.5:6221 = 0.84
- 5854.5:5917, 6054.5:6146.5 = 1.00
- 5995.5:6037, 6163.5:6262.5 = 0.88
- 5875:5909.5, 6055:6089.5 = 1.10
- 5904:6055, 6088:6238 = 0.91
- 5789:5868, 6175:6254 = 0.85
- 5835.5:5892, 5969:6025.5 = 0.98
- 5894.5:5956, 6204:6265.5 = 0.87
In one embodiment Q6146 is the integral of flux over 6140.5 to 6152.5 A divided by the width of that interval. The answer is 31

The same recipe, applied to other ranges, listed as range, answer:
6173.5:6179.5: 32.2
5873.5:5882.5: 41.1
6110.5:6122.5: 40.5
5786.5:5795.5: 37.4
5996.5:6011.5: 37.9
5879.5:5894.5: 32.6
